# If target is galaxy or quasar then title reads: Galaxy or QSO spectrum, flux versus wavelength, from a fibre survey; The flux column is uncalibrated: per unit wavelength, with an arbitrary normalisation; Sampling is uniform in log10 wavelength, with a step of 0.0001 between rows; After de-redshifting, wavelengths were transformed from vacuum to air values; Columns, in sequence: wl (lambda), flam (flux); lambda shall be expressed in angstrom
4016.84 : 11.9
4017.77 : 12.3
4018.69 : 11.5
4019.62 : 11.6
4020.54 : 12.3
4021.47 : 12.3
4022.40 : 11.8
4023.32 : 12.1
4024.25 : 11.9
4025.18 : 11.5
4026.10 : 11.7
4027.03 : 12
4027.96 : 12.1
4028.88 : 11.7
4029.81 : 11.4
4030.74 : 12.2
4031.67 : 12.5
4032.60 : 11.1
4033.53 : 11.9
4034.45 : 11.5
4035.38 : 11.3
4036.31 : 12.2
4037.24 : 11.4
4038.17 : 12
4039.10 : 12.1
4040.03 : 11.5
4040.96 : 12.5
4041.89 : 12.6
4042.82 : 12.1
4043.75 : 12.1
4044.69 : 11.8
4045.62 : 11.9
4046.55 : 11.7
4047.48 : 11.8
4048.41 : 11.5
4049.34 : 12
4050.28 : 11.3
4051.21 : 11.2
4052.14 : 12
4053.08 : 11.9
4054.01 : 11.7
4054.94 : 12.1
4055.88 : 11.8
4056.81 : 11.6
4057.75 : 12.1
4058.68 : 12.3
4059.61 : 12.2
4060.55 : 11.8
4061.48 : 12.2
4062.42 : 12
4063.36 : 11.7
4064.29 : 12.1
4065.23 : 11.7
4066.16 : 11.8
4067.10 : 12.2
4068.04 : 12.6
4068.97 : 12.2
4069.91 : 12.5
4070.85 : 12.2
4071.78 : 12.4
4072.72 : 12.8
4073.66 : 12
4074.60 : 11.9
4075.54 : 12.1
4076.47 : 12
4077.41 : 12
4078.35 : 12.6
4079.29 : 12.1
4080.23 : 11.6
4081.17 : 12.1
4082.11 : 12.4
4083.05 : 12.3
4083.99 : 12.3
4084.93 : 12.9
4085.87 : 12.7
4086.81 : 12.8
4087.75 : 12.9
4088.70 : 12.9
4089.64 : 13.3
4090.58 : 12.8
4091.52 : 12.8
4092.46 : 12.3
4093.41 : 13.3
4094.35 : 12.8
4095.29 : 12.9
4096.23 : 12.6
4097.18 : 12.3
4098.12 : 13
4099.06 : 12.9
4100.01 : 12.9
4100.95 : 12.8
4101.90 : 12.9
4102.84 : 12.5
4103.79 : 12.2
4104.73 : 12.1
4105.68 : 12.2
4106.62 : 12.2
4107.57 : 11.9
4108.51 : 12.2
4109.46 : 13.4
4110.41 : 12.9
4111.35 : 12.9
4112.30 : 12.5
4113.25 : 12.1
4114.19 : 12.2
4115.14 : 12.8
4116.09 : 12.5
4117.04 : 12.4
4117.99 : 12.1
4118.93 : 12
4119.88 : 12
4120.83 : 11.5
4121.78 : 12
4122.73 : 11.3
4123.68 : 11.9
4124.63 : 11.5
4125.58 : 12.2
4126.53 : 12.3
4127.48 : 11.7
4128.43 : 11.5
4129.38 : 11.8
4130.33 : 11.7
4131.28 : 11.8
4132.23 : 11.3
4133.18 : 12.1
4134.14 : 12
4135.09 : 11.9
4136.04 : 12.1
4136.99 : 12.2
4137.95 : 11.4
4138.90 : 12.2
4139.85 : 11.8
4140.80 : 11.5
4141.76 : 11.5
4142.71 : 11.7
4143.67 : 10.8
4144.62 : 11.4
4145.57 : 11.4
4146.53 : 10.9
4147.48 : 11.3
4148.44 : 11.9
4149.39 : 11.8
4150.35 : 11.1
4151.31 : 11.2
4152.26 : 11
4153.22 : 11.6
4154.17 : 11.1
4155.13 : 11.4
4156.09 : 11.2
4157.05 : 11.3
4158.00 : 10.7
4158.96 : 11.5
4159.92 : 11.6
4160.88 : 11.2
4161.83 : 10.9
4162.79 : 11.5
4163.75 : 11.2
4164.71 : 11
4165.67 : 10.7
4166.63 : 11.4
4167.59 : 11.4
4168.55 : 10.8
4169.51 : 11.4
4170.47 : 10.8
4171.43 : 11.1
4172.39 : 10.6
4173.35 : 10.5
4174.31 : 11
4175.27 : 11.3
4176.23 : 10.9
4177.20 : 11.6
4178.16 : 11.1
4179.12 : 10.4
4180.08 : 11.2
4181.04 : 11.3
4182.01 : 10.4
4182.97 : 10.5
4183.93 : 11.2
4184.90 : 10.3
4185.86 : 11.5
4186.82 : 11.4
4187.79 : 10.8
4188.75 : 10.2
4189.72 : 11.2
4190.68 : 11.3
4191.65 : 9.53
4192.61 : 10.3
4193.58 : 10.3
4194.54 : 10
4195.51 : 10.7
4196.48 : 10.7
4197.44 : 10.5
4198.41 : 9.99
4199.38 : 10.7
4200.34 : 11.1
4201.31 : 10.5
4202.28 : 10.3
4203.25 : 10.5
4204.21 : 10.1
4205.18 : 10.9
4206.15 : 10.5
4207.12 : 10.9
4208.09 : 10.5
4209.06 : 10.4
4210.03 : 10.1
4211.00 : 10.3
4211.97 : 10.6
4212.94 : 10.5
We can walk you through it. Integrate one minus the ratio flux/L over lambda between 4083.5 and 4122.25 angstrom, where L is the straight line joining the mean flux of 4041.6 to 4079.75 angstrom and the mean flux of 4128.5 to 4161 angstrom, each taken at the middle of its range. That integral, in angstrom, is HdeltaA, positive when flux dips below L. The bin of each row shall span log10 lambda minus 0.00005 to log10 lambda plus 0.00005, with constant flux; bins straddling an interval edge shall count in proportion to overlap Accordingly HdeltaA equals -2.60 angstrom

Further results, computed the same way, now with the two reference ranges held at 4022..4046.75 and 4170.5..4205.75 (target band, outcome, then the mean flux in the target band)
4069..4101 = -2.9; 12.5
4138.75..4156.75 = -0.6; 11.4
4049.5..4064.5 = -0.2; 11.9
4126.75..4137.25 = -0.6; 11.8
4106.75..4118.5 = -1.2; 12.5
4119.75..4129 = -0.5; 11.8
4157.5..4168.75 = -0.3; 11.2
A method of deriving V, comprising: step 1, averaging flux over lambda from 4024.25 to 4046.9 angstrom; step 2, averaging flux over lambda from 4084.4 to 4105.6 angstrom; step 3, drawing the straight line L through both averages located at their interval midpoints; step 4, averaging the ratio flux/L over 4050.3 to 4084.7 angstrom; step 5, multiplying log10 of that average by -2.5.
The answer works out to 0.02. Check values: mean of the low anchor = 11.9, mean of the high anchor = 12.7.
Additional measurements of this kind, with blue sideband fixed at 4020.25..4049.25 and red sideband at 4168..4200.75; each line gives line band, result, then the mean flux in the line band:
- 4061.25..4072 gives -0.04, 12.1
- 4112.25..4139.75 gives -0.07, 12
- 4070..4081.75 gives -0.05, 12.2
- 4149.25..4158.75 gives -0.02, 11.2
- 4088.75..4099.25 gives -0.12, 12.8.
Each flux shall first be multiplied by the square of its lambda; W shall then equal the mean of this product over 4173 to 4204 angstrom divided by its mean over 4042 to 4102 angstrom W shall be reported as 0.93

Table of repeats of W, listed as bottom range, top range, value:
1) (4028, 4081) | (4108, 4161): 1.02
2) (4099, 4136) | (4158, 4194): 0.93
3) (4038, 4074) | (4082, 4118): 1.07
